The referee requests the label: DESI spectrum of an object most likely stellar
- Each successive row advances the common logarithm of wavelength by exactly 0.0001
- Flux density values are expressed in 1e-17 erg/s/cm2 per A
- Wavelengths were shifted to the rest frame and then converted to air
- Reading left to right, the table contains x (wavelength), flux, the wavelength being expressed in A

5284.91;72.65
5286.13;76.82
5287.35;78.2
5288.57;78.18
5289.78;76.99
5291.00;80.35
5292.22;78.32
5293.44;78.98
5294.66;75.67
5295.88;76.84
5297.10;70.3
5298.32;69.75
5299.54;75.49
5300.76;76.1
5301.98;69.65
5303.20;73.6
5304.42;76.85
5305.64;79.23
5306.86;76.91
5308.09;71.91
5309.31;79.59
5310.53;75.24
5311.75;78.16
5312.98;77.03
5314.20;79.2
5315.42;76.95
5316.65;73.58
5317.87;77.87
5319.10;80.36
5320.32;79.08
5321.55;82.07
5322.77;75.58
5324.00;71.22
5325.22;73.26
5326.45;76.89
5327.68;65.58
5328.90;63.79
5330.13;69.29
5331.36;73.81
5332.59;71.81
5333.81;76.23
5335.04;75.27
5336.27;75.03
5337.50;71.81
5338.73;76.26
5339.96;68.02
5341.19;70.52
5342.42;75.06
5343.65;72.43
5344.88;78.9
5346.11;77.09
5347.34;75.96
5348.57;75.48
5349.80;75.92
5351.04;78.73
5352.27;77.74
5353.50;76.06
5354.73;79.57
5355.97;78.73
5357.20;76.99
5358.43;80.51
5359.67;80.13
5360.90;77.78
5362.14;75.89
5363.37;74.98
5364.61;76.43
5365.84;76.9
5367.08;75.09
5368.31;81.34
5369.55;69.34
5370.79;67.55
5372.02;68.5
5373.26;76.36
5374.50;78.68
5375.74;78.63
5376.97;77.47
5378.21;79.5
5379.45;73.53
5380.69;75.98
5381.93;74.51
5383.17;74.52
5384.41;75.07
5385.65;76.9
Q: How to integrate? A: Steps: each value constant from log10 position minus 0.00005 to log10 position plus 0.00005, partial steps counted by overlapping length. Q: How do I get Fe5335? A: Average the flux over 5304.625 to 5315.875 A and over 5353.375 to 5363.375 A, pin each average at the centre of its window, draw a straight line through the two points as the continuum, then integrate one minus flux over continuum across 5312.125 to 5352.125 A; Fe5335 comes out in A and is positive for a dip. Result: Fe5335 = 1.5 A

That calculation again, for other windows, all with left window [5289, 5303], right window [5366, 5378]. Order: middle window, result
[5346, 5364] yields -0.6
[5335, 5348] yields 0.2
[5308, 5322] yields -0.5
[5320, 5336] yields 0.4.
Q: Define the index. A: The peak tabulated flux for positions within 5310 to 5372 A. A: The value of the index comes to 82.07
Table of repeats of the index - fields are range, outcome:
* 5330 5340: 76.26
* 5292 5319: 79.59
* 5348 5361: 80.51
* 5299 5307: 79.23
